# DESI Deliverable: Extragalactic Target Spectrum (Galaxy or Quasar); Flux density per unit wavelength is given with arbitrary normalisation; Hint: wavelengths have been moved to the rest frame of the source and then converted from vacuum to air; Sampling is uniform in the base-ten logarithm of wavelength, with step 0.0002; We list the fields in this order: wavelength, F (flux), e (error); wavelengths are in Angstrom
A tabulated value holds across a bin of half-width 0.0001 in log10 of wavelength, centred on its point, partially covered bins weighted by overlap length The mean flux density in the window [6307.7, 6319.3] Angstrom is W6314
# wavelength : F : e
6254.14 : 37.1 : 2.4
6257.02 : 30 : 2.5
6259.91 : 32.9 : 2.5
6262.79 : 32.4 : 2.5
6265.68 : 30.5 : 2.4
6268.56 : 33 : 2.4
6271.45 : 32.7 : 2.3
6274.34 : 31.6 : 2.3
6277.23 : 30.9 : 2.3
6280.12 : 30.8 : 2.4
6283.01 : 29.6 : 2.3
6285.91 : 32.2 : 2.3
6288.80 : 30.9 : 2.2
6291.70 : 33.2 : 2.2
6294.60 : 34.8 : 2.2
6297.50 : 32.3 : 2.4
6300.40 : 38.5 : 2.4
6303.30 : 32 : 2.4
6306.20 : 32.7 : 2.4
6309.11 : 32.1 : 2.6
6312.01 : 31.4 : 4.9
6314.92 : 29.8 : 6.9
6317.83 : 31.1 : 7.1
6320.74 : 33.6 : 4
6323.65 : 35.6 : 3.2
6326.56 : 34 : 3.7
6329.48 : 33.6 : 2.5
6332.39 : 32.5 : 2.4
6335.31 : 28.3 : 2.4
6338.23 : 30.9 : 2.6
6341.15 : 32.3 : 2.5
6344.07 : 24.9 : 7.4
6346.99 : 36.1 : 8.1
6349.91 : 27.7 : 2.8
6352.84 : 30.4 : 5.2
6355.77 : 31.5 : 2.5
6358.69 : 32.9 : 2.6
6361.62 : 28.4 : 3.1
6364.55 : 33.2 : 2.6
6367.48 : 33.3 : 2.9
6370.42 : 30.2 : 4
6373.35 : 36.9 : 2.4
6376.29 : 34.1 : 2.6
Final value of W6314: 31.1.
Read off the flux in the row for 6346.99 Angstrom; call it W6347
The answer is 36.1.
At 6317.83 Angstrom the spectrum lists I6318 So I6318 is 31.1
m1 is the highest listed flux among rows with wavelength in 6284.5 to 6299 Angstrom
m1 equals 34.8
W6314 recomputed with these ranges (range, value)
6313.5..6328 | 32.8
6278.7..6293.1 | 31.3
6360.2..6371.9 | 31.3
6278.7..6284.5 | 30.2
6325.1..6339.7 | 31.9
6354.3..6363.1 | 30.9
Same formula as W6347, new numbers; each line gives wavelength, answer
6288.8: 30.9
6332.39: 32.5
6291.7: 33.2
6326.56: 34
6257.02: 30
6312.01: 31.4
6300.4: 38.5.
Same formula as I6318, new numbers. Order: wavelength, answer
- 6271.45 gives 32.7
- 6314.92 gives 29.8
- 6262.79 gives 32.4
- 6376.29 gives 34.1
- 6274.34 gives 31.6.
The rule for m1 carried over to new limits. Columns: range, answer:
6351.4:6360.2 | 32.9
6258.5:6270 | 33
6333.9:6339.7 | 30.9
